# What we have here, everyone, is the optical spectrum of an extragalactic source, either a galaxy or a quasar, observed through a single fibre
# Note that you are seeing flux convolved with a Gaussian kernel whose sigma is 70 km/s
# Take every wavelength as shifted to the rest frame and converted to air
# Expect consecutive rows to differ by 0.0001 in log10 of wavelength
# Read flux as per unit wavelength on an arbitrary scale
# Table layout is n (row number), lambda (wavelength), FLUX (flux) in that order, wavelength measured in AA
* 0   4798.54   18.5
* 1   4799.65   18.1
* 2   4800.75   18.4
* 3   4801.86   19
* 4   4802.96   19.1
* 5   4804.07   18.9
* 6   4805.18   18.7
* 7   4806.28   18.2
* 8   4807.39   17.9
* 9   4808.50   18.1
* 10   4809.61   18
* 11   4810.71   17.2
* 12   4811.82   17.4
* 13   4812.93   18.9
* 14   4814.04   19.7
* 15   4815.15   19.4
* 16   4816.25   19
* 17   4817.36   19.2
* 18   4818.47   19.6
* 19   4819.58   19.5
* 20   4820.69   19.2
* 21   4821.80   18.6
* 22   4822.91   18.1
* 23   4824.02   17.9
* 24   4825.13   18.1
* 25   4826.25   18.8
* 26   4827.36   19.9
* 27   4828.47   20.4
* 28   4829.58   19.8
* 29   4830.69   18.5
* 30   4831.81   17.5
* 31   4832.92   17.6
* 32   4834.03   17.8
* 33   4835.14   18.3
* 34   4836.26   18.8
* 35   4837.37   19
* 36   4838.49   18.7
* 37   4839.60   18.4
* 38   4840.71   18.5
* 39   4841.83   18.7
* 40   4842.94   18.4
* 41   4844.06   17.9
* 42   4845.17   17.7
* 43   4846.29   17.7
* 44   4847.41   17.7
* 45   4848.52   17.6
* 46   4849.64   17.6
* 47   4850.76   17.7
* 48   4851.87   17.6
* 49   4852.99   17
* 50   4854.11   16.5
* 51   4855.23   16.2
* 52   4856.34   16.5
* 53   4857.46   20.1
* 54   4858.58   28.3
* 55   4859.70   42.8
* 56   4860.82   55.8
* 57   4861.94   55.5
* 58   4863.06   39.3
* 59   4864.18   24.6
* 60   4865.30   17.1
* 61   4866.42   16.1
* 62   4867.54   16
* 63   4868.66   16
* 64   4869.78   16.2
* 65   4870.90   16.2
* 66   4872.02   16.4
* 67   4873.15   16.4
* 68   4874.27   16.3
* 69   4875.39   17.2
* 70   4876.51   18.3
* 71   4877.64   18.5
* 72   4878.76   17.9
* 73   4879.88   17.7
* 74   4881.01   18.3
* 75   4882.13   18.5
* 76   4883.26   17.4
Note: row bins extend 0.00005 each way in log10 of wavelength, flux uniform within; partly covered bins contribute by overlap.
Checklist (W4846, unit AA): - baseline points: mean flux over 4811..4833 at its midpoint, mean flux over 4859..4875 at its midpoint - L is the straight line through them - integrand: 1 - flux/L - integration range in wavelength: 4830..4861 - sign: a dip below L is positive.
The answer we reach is 3.5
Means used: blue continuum 18.9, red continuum 26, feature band 20.1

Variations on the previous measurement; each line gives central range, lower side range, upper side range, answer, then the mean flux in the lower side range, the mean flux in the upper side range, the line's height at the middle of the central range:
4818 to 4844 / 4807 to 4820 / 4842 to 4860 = 0.5 AA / 18.7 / 19.5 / 19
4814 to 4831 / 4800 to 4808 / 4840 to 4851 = -0.7 AA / 18.6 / 18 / 18.3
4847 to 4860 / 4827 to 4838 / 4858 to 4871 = 2.9 AA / 18.7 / 29.1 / 25.5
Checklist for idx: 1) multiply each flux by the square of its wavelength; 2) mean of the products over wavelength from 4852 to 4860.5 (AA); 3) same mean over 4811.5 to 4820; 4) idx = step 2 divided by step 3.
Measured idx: 1.2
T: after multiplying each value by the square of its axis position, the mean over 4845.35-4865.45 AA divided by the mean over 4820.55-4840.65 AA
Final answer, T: 1.38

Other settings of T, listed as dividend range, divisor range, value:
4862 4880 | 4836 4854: 1.11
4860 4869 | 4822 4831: 1.65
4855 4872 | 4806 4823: 1.44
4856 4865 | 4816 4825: 1.90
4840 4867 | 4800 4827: 1.28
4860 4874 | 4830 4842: 1.41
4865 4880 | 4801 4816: 0.94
